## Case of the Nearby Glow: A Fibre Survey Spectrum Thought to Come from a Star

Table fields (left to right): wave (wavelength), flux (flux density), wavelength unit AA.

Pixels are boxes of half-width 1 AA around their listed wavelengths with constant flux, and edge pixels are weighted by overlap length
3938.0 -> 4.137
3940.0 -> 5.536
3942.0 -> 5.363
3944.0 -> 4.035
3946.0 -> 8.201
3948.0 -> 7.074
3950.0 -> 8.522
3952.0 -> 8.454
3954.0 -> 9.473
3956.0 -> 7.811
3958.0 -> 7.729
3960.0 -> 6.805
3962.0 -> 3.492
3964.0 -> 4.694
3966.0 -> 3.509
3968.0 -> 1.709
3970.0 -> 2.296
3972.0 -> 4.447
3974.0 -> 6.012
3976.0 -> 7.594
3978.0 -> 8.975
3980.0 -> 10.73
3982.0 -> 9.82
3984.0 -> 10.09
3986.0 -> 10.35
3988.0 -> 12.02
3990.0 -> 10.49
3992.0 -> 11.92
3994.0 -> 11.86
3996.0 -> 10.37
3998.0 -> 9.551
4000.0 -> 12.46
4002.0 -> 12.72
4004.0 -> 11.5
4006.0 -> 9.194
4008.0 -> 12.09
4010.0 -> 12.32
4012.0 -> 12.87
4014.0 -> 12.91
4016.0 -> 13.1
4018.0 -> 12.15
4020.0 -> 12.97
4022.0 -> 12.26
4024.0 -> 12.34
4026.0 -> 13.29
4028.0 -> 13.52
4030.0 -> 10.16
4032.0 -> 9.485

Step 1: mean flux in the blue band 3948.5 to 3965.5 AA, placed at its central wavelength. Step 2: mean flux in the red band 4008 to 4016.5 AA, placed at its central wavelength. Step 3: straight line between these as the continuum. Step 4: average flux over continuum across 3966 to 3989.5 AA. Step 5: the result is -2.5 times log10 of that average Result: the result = 0.24 mag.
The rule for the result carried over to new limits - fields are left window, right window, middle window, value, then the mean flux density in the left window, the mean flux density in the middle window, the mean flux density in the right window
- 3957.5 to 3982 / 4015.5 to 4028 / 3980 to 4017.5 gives -0.20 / 5.79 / 11.4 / 12.7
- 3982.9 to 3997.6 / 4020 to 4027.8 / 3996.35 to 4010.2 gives 0.03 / 10.9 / 11.3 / 12.8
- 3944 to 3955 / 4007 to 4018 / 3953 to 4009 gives 0.22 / 7.95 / 8.56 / 12.6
